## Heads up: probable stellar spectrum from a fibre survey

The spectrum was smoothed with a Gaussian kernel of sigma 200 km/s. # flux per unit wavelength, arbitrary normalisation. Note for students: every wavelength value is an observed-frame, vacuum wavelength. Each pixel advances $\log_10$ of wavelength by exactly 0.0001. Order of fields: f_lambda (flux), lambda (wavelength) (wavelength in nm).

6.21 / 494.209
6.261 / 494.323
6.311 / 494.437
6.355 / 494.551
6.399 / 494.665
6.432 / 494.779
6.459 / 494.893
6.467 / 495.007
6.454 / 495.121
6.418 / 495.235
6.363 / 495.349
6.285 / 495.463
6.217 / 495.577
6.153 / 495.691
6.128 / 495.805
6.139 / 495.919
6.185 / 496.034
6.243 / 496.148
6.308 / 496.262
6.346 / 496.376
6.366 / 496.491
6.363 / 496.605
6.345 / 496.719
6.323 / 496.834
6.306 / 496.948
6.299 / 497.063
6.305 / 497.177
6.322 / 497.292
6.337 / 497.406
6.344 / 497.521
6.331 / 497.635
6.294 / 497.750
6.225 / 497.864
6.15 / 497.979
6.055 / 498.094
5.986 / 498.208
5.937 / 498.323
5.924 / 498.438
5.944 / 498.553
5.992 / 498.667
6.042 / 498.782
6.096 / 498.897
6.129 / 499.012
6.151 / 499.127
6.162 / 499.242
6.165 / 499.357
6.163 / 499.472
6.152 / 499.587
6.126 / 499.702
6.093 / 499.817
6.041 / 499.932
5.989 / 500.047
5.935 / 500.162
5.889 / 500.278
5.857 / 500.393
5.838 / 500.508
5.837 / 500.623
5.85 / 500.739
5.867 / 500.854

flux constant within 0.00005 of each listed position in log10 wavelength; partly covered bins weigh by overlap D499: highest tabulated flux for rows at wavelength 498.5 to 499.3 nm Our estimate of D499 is 6.162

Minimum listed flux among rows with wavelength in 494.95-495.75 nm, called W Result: 6.153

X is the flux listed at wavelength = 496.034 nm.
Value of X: 6.185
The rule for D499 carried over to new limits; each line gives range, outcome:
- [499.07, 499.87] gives 6.165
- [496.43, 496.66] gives 6.366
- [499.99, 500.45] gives 5.989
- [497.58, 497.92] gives 6.331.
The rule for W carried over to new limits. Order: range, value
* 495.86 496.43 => 6.139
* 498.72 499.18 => 6.042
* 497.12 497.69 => 6.305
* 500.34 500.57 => 5.838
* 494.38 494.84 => 6.311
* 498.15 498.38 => 5.937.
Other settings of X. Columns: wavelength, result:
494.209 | 6.21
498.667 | 5.992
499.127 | 6.151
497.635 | 6.331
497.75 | 6.294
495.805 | 6.128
